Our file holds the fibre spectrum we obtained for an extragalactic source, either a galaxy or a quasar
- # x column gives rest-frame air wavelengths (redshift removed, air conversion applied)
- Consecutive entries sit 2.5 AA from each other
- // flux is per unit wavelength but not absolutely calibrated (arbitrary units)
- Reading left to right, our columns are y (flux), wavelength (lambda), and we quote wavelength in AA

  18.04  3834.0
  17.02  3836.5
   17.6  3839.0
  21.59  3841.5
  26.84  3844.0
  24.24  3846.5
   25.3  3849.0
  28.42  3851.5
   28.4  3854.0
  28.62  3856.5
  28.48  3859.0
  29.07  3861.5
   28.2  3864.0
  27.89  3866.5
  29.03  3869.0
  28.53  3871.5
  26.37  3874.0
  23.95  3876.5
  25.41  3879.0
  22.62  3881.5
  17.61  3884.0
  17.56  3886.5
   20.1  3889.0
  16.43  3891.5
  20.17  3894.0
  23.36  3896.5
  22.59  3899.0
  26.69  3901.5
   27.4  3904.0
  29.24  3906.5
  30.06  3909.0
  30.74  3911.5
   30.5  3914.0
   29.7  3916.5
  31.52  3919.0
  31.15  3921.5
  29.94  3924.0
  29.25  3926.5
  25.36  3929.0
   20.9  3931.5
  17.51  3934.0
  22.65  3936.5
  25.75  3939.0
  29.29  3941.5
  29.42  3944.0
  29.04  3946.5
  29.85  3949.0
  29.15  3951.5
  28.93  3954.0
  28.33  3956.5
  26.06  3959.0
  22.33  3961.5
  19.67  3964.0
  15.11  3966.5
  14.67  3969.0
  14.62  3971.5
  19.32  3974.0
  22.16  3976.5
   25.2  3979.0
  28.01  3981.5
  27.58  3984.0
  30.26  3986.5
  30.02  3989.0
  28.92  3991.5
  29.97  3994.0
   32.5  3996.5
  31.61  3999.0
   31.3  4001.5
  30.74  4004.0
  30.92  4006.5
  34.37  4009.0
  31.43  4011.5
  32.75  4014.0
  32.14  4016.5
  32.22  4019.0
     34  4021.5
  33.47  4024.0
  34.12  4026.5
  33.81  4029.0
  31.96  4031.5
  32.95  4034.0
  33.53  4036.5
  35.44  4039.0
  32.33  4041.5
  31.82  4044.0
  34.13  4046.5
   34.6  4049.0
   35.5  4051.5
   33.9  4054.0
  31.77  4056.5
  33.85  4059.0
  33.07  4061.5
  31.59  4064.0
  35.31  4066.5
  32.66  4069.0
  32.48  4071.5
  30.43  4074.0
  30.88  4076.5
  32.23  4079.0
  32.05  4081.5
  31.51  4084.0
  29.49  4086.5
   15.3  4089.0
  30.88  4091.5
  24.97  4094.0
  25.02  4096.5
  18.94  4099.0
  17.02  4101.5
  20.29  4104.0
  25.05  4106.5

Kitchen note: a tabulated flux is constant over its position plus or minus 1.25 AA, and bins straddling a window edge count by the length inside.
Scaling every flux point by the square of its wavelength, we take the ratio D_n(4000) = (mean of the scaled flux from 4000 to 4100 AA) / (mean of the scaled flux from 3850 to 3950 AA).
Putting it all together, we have 1.30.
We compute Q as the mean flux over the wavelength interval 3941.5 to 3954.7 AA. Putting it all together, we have 29.3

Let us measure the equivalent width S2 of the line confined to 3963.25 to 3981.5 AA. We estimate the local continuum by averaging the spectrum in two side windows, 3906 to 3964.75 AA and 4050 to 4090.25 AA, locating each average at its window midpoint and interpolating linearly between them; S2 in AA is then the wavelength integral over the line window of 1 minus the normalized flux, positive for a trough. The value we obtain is 5.9 AA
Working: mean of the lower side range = 27.4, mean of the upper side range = 31.4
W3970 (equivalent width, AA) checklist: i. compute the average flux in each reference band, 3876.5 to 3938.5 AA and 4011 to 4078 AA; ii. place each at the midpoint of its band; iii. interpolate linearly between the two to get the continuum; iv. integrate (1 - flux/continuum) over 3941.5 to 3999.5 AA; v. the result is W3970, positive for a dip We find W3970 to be 5.8 AA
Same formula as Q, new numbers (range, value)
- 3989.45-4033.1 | 32.1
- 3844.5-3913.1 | 25.5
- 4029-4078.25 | 33.1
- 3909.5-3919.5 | 30.5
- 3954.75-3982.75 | 21.5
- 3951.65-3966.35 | 24.6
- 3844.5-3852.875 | 26.1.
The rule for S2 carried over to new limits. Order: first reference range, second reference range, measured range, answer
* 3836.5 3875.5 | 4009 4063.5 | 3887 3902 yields 3.60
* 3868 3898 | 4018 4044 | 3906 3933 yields -3.95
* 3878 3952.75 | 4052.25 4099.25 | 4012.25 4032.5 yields -3.11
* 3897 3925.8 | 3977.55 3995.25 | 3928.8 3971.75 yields 7.04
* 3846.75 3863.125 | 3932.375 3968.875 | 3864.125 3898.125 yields 4.87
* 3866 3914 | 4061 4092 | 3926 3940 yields 1.48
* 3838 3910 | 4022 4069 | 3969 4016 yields 4.27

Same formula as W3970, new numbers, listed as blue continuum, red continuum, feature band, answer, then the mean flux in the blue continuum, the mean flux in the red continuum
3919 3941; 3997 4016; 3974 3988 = 1.81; 25.8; 31.9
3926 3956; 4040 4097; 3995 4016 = -2.25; 26.4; 31.2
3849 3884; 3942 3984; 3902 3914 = -1.70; 26.9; 24.1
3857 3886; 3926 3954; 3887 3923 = -0.20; 25.9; 26.2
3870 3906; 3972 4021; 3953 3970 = 3.16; 22.9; 29.4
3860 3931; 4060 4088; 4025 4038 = -1.22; 26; 31.8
